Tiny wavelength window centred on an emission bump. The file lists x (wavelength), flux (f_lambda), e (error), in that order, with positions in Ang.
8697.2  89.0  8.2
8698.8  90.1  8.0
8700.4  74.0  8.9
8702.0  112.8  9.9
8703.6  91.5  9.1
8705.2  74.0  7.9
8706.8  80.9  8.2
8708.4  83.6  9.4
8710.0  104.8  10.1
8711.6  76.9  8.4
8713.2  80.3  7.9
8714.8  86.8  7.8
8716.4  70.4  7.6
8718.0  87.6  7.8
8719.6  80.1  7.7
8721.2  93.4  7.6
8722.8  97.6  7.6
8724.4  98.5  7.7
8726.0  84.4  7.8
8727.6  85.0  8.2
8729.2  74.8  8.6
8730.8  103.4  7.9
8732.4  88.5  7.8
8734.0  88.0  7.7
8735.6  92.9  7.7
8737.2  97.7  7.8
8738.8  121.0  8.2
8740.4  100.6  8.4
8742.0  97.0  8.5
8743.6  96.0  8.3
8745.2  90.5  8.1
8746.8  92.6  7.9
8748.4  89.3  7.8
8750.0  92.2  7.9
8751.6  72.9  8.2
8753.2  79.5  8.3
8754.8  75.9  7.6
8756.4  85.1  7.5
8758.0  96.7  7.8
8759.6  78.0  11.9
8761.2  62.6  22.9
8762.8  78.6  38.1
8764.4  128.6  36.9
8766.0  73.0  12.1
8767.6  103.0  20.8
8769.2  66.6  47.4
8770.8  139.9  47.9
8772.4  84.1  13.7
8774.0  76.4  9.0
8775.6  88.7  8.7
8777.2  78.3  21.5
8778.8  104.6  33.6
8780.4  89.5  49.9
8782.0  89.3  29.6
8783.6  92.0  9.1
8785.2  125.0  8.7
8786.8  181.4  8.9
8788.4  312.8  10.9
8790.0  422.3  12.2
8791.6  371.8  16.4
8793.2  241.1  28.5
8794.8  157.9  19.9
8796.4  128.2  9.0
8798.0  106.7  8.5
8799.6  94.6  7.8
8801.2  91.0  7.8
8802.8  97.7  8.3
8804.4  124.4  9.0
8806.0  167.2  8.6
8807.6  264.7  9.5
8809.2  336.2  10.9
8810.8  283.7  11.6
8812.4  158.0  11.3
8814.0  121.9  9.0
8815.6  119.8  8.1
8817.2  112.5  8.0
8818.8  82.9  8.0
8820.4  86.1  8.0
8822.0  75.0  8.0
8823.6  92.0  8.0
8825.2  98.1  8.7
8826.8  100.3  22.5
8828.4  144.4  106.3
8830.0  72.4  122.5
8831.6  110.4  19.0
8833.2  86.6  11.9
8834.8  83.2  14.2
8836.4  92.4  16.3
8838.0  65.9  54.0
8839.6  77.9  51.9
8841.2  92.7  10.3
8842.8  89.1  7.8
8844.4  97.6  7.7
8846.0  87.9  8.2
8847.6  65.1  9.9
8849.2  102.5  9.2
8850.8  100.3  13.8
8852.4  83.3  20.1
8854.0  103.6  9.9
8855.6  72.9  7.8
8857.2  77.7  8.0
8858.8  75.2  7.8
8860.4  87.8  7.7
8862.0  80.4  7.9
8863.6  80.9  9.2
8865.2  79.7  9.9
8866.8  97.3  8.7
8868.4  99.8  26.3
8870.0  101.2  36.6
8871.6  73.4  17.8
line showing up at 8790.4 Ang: [S II]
